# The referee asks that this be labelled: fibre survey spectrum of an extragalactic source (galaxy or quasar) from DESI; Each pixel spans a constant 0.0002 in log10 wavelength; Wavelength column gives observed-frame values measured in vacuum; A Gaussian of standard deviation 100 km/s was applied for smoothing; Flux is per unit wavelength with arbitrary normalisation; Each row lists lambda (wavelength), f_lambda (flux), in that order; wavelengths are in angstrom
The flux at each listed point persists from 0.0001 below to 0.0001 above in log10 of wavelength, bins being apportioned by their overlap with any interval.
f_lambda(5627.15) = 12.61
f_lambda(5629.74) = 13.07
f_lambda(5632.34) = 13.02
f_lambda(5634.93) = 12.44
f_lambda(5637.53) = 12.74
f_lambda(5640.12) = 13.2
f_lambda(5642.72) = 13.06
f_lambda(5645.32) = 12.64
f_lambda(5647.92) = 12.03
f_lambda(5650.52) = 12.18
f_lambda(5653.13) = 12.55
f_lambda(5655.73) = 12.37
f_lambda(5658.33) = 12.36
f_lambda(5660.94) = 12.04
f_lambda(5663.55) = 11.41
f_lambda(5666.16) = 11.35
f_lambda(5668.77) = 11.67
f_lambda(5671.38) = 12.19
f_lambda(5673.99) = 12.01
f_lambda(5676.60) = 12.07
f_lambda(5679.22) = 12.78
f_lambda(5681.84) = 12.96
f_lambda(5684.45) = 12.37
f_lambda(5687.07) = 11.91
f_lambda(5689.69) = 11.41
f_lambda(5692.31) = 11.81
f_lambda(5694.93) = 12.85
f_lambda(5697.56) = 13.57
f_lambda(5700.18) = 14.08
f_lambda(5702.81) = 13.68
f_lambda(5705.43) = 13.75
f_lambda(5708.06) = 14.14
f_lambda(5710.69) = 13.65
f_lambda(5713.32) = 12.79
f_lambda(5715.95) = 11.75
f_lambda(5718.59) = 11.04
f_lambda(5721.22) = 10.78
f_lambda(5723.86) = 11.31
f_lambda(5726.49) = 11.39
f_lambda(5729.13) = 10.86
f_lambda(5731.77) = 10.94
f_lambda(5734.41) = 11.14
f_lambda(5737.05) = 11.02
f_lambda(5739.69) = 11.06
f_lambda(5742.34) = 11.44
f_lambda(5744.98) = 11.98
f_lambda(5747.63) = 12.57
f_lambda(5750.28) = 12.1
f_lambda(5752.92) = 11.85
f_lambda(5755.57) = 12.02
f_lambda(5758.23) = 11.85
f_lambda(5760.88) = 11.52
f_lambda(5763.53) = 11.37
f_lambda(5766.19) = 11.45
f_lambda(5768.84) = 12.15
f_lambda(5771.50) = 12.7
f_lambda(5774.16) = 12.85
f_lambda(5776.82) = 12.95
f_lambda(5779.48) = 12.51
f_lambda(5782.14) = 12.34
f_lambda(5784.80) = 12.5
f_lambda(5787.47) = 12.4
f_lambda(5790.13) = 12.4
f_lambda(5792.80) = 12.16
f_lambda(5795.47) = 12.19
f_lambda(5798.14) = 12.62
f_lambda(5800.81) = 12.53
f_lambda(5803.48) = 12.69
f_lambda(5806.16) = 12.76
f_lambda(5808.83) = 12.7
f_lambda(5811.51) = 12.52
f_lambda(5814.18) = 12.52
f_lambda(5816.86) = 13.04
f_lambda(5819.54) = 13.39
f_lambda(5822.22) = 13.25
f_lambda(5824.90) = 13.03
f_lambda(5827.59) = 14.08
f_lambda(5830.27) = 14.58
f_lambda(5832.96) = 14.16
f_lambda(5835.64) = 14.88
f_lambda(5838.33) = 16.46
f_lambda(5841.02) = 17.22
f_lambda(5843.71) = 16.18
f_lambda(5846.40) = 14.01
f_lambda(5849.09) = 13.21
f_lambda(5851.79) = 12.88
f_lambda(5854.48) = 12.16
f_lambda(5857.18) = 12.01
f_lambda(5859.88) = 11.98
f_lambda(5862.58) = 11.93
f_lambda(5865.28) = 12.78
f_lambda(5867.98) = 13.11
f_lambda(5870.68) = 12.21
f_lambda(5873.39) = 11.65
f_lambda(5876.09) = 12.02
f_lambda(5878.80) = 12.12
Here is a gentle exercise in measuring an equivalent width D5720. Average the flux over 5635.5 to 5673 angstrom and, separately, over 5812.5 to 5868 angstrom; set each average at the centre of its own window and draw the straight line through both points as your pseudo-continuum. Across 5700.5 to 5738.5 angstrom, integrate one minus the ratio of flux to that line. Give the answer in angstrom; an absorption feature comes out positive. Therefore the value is 2.0 angstrom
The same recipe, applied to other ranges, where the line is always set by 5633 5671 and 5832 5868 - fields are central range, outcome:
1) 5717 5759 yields 4.9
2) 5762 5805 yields 3.0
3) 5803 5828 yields 1.1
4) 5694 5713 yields -1.4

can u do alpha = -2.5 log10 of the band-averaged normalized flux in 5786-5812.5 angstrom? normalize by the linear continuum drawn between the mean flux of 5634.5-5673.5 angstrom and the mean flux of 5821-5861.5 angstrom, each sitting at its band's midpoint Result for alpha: 0.09 mag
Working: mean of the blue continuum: 12.3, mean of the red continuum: 14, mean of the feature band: 12.5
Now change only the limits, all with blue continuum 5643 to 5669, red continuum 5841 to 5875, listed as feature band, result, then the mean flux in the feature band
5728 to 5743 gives 0.13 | 11.1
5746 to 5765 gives 0.06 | 11.9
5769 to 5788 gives 0.01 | 12.6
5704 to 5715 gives -0.10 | 13.5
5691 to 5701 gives -0.06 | 13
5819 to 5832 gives -0.07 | 13.7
